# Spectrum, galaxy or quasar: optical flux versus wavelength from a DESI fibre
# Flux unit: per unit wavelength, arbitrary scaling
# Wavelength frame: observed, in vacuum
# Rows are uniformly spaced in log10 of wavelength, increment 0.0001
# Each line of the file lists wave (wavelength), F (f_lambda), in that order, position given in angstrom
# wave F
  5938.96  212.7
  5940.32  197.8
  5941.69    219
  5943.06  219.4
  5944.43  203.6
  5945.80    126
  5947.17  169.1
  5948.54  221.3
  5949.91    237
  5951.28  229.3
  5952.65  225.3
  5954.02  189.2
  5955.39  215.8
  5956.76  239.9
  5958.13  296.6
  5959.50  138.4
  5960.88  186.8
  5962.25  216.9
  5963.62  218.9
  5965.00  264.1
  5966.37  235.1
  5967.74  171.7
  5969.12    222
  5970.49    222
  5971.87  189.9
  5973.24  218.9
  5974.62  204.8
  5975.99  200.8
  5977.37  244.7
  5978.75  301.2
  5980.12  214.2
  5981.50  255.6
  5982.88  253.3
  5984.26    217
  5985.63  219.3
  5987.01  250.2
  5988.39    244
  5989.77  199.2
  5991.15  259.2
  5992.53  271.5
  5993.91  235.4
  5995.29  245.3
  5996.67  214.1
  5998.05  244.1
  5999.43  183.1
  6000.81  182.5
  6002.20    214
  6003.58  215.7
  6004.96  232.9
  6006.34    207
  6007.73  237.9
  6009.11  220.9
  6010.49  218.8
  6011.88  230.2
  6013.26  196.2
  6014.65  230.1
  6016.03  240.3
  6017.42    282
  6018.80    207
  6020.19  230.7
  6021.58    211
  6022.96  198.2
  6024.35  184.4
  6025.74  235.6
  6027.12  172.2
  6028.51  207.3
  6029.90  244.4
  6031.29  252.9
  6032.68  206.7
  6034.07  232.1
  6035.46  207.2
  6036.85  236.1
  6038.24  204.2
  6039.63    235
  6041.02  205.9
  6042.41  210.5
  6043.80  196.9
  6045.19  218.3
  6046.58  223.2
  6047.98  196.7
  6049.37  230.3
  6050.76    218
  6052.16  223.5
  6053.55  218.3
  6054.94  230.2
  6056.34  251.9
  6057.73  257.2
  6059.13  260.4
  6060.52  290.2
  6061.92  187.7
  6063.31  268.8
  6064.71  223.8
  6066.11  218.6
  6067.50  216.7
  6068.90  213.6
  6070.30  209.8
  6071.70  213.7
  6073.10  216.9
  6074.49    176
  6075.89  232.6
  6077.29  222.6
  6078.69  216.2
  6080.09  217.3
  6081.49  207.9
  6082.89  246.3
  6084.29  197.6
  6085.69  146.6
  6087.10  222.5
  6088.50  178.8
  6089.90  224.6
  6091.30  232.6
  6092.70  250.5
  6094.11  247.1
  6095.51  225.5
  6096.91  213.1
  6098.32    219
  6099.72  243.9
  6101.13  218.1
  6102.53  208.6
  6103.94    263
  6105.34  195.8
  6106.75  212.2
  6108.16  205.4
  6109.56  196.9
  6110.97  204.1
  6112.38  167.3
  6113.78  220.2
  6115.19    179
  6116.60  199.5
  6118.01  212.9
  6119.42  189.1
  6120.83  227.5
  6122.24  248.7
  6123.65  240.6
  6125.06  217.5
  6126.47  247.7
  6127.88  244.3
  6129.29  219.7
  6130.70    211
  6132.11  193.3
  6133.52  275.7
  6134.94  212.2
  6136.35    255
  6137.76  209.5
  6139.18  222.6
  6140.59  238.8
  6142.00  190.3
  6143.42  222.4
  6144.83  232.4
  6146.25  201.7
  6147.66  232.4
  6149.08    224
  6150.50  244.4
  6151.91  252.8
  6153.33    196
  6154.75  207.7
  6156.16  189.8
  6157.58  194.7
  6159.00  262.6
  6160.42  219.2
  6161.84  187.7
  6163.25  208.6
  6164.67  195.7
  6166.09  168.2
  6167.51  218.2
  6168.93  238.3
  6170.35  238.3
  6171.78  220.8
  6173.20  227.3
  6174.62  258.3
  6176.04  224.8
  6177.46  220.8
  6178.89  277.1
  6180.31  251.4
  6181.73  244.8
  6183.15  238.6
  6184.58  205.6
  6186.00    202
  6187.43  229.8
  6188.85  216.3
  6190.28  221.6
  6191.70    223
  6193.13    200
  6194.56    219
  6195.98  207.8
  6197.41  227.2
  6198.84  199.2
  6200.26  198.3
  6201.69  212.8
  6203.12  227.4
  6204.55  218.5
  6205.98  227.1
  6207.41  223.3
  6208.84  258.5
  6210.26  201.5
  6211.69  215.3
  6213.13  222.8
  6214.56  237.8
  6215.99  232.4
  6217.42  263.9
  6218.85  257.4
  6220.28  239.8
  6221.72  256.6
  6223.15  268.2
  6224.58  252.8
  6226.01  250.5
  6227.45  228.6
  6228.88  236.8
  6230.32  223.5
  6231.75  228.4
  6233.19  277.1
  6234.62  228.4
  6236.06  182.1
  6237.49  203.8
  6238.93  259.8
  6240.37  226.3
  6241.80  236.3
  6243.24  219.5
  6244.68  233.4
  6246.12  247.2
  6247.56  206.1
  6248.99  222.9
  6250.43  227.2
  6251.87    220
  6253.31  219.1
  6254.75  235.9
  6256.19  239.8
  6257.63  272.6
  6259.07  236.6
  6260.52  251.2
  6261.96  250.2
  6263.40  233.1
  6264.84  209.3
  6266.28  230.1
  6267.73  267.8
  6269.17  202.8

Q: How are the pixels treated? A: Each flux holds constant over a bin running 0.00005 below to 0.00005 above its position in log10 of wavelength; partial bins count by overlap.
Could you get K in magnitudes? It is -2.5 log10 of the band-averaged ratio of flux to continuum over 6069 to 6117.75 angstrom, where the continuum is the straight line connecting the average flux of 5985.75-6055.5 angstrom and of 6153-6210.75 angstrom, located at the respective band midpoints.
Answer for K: 0.04 mag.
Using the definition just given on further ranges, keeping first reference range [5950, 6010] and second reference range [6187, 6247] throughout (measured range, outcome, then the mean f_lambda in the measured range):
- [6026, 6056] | 0.04 mag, 218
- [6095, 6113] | 0.07 mag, 213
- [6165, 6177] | 0.03 mag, 223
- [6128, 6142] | 0.01 mag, 225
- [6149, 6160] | 0.03 mag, 221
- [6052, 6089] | 0.03 mag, 221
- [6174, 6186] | -0.04 mag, 238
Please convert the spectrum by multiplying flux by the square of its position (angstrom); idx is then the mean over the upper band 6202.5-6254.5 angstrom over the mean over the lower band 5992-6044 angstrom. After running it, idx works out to 1.1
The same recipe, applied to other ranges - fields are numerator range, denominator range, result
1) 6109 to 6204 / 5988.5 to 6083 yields 1.03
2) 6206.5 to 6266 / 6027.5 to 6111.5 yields 1.12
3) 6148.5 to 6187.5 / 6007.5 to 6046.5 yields 1.06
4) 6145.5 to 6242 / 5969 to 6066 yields 1.06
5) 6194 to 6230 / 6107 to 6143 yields 1.10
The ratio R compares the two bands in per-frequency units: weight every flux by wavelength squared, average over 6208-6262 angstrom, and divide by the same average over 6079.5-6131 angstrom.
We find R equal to 1.14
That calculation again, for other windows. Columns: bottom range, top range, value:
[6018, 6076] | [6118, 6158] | 1.04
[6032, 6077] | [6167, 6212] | 1.05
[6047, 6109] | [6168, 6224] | 1.08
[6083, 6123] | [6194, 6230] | 1.13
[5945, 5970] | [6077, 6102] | 1.08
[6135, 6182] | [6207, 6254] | 1.07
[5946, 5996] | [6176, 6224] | 1.10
